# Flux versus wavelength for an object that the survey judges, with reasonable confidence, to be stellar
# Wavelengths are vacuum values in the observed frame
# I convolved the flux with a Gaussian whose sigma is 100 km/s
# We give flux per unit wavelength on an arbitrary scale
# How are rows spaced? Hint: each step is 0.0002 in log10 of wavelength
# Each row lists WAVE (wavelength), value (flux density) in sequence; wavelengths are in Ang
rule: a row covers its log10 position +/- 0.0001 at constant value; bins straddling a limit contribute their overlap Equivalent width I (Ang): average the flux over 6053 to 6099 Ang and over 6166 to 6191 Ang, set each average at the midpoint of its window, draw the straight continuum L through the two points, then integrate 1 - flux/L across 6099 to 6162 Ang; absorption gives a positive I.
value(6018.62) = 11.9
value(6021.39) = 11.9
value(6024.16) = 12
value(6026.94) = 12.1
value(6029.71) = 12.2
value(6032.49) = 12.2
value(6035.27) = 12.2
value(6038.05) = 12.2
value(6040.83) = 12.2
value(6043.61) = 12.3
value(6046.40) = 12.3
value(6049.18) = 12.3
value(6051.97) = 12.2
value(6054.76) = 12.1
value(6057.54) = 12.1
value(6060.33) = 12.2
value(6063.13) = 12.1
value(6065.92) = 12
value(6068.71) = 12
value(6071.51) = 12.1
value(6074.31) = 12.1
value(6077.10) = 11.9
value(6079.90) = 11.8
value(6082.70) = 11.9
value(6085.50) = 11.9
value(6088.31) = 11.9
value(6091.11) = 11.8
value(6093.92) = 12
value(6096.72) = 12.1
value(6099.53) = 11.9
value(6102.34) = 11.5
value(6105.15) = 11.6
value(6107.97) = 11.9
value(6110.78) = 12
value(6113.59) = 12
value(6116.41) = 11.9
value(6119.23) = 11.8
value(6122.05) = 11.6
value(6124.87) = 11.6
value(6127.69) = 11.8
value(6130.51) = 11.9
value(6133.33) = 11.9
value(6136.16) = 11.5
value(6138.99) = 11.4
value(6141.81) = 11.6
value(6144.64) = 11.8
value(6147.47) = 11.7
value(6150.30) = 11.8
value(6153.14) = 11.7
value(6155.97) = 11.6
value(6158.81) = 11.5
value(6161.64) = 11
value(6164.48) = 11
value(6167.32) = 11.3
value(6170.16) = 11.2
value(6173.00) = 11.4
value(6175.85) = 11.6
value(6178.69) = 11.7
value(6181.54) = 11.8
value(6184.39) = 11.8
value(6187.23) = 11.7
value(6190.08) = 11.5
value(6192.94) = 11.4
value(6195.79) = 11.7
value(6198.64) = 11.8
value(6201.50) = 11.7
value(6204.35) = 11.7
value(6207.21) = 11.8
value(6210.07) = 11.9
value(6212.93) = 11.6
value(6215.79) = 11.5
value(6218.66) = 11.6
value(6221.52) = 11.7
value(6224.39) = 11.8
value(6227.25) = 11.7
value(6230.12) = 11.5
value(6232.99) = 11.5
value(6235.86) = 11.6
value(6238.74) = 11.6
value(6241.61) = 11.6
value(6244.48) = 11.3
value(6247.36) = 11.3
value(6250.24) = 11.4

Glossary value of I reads 0.3 Ang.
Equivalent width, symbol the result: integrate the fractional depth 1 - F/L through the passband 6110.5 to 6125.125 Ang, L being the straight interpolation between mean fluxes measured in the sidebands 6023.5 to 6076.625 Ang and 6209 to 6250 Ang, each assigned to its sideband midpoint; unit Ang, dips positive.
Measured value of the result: 0.1 Ang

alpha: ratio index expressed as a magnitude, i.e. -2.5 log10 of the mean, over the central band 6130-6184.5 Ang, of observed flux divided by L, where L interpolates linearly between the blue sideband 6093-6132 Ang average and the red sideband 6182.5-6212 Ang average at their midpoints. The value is 0.020 mag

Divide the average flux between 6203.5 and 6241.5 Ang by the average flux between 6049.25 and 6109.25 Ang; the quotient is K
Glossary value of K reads 0.97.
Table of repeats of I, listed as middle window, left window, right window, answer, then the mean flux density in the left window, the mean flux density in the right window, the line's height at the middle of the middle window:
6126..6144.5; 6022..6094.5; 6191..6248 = 0.3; 12.1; 11.6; 11.9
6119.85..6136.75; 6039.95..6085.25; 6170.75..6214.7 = 0.2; 12.1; 11.7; 11.9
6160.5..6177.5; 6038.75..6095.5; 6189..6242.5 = 0.7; 12.1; 11.6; 11.8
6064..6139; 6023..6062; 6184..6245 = 0.9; 12.2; 11.6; 12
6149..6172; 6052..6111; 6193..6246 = 0.8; 12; 11.6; 11.8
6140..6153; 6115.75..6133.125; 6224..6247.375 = 0.0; 11.8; 11.5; 11.7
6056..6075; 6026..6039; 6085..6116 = -0.1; 12.2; 11.9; 12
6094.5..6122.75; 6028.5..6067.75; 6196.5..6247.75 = 0.4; 12.2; 11.6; 12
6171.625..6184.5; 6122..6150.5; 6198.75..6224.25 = 0.1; 11.7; 11.7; 11.7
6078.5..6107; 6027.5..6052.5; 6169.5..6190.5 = 0.4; 12.2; 11.6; 12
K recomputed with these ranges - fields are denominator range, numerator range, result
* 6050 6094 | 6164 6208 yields 0.96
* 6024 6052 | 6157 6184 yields 0.93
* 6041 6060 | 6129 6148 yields 0.96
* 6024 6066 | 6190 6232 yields 0.96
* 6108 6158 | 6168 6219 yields 0.99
